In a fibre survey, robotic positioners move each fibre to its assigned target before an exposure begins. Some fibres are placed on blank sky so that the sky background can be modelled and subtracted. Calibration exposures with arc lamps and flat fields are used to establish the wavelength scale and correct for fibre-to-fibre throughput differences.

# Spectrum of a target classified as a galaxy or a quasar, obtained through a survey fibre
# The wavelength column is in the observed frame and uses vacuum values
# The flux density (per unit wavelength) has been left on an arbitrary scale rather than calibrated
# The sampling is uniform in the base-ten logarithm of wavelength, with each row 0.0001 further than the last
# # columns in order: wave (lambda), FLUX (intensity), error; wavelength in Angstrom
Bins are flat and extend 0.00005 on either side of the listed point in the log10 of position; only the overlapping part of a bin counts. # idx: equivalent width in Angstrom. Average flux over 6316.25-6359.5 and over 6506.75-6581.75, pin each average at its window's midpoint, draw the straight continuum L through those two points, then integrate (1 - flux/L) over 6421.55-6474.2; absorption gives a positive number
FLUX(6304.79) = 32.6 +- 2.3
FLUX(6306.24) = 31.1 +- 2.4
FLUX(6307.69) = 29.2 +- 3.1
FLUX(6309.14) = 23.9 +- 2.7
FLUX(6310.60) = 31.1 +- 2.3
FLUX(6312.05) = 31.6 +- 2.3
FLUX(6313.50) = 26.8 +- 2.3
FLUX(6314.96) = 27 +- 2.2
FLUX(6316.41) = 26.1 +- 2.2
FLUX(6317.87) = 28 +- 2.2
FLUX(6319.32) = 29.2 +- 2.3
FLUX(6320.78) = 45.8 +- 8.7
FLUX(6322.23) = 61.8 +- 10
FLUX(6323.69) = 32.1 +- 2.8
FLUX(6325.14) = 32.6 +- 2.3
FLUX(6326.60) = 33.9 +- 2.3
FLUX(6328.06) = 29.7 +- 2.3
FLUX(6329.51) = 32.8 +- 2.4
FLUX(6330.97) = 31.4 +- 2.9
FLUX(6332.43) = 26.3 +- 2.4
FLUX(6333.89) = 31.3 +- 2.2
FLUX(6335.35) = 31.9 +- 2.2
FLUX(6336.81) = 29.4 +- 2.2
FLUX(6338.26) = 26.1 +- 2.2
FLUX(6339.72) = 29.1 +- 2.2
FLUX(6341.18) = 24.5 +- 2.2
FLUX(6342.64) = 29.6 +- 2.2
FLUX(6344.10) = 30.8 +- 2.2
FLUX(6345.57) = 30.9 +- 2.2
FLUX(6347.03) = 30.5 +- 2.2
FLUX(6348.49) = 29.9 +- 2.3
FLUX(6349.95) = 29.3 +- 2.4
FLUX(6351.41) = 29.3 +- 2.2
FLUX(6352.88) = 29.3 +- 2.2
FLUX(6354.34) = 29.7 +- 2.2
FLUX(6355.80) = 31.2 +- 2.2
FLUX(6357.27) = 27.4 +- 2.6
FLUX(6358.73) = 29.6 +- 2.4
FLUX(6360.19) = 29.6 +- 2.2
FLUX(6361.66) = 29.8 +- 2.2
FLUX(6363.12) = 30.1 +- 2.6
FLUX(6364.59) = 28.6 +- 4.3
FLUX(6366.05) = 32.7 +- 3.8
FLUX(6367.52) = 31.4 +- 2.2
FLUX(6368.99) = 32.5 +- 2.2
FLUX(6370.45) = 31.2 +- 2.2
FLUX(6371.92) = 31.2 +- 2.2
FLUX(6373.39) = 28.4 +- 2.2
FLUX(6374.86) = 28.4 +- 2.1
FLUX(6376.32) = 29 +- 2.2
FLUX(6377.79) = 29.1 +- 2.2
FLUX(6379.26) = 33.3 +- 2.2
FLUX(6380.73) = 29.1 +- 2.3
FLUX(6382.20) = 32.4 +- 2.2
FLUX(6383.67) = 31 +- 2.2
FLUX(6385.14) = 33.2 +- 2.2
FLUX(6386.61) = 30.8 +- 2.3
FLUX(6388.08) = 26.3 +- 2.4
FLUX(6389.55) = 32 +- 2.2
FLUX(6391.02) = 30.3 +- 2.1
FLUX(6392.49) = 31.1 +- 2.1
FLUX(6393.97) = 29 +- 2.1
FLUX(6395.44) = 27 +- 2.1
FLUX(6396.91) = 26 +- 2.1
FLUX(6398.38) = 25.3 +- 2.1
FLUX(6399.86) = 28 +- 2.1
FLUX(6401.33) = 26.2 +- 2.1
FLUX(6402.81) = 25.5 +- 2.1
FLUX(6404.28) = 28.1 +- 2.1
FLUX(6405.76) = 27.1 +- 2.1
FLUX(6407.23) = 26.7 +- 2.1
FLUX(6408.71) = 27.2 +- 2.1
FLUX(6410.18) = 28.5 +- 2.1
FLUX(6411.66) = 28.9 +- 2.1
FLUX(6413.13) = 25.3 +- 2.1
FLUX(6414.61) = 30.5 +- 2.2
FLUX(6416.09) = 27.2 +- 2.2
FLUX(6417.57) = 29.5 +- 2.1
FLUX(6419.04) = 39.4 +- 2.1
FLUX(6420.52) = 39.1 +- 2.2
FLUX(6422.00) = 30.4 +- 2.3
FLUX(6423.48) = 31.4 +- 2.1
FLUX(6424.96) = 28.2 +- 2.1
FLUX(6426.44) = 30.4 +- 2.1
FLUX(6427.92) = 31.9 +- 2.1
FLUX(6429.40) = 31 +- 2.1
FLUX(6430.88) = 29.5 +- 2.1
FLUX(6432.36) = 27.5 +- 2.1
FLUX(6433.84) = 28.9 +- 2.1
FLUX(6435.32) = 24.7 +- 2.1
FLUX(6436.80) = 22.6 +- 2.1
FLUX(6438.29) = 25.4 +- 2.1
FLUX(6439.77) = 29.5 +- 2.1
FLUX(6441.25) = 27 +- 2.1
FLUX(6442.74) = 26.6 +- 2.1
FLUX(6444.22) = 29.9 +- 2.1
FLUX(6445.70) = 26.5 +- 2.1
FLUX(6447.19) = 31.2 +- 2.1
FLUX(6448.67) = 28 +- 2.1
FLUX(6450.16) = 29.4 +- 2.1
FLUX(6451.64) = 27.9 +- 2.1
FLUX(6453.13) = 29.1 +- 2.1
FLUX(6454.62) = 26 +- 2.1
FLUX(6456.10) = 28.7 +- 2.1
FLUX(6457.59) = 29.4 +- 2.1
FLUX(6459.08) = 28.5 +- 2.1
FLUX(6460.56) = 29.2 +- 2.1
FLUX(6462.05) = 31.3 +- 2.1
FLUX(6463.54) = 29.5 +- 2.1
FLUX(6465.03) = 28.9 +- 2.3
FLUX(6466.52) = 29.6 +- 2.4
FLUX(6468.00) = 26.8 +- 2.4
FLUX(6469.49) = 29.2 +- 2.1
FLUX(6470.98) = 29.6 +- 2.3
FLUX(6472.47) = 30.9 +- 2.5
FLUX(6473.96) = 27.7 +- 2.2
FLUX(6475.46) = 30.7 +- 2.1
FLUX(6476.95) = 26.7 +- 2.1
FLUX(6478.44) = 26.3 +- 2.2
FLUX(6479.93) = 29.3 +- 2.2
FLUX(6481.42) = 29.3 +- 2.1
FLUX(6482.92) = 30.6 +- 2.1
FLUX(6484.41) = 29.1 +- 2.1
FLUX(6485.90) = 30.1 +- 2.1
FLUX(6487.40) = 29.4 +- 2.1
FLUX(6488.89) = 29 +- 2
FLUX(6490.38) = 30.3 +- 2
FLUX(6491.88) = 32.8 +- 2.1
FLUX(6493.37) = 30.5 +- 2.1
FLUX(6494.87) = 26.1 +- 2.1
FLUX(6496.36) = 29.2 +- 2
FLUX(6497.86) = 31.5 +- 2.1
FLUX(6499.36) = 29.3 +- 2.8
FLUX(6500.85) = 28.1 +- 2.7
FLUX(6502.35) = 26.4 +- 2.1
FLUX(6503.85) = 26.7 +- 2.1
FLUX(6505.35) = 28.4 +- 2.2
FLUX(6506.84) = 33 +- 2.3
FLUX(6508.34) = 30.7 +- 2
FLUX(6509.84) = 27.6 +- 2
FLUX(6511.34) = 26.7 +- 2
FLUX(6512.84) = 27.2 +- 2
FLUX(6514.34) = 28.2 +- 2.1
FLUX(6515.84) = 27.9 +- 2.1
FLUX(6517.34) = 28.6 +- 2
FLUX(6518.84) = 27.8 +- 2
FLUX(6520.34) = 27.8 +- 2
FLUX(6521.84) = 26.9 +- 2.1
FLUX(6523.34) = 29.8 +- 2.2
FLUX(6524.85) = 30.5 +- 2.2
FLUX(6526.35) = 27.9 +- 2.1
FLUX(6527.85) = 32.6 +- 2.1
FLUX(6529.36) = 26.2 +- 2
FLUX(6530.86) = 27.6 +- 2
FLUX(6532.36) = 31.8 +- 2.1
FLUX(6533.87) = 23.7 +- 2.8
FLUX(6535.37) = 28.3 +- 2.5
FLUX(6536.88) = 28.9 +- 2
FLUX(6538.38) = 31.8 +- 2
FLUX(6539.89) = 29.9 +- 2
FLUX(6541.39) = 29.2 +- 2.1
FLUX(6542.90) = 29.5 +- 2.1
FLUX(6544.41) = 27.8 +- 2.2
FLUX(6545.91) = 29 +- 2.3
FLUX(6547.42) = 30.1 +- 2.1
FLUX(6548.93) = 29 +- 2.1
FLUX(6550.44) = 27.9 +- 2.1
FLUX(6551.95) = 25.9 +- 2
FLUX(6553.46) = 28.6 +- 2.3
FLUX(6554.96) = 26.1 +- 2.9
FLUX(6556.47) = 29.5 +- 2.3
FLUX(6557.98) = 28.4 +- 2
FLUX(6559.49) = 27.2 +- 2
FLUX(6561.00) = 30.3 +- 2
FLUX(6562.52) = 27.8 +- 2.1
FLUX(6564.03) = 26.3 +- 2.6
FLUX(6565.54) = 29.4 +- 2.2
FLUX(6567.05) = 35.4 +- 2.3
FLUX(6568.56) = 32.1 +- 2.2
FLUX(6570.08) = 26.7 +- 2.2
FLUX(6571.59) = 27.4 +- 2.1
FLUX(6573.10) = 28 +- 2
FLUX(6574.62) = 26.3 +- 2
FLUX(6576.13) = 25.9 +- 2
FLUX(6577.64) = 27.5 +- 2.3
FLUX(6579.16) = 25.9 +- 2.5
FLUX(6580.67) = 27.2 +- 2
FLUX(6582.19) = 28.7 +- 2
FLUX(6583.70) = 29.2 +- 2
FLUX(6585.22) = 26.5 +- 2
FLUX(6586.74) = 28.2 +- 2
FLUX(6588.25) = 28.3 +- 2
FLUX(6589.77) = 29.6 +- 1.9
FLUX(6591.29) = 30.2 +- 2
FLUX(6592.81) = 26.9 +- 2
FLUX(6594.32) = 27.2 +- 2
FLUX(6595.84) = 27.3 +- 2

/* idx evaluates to 2.0 Angstrom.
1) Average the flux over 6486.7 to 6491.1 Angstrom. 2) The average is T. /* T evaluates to 29.6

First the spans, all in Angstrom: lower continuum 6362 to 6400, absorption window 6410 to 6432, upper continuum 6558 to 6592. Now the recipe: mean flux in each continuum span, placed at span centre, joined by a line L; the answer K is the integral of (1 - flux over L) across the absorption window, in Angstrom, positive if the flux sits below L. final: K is -0.9 Angstrom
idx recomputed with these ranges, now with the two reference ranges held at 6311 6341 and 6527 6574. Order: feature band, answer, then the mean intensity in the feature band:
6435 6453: 1.66 Angstrom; 27.5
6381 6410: 2.26 Angstrom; 28.6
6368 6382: 0.42 Angstrom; 30.3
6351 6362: 0.72 Angstrom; 29.5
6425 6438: 0.97 Angstrom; 28.2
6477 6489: 0.30 Angstrom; 29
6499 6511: 0.30 Angstrom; 28.7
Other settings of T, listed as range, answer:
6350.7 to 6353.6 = 29.2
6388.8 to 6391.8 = 31.2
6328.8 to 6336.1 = 30.7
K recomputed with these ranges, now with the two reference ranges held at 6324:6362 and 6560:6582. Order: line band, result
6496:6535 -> 0.2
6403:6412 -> 0.6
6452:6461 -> 0.2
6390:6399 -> 0.4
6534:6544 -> -0.2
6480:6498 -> -0.6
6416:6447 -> -0.2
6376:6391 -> -0.5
